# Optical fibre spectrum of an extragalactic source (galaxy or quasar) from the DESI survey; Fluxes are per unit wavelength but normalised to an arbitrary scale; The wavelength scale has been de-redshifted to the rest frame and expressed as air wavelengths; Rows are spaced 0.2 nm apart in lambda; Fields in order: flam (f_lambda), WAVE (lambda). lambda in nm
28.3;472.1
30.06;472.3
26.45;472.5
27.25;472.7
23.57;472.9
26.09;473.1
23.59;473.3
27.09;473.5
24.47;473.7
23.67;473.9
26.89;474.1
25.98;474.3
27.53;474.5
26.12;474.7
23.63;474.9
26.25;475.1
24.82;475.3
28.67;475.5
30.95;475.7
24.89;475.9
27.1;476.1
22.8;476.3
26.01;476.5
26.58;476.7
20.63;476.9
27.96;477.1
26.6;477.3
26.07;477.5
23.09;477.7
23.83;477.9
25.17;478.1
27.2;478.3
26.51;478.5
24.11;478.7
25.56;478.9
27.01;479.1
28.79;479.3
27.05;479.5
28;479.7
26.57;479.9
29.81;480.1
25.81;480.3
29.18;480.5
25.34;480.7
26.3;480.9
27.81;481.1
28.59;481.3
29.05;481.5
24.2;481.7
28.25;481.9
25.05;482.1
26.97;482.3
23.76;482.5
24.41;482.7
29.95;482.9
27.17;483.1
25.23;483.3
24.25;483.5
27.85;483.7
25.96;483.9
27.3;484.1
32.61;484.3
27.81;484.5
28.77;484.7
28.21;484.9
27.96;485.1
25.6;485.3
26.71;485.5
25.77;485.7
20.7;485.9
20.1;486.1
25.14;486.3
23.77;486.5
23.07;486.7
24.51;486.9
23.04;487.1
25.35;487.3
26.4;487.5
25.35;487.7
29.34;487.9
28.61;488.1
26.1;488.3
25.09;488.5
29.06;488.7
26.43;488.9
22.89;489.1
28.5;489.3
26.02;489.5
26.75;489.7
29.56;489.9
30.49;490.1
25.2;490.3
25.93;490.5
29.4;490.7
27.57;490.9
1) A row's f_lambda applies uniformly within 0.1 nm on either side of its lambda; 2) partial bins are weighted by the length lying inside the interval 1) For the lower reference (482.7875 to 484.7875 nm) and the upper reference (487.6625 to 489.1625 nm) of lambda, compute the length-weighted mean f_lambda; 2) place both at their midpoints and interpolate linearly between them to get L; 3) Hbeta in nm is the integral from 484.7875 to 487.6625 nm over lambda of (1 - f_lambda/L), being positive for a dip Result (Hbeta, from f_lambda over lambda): 0.26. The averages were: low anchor 27.7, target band 24.8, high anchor 26.8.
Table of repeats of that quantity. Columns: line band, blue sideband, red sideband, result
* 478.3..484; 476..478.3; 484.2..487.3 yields -0.31 nm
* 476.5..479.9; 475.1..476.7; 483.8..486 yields 0.09 nm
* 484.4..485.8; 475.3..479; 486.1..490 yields -0.08 nm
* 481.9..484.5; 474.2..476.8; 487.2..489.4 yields -0.03 nm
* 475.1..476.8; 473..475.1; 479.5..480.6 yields -0.01 nm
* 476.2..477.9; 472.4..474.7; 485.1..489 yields 0.05 nm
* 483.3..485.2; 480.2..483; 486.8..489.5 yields -0.09 nm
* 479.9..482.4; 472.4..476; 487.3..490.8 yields -0.06 nm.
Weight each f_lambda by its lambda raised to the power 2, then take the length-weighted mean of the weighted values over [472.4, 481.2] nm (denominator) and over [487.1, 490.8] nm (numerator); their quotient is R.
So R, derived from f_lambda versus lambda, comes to 1.08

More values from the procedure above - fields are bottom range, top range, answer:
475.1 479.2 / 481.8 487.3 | 1.04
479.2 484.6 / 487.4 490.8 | 1.03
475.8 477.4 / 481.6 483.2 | 1.06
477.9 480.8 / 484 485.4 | 1.08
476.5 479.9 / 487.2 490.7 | 1.09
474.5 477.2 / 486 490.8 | 1.06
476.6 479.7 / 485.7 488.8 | 1.01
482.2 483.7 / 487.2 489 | 1.05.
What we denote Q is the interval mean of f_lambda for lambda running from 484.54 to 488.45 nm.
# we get 25.5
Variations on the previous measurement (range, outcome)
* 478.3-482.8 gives 26.7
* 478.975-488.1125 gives 26.5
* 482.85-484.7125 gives 27.6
